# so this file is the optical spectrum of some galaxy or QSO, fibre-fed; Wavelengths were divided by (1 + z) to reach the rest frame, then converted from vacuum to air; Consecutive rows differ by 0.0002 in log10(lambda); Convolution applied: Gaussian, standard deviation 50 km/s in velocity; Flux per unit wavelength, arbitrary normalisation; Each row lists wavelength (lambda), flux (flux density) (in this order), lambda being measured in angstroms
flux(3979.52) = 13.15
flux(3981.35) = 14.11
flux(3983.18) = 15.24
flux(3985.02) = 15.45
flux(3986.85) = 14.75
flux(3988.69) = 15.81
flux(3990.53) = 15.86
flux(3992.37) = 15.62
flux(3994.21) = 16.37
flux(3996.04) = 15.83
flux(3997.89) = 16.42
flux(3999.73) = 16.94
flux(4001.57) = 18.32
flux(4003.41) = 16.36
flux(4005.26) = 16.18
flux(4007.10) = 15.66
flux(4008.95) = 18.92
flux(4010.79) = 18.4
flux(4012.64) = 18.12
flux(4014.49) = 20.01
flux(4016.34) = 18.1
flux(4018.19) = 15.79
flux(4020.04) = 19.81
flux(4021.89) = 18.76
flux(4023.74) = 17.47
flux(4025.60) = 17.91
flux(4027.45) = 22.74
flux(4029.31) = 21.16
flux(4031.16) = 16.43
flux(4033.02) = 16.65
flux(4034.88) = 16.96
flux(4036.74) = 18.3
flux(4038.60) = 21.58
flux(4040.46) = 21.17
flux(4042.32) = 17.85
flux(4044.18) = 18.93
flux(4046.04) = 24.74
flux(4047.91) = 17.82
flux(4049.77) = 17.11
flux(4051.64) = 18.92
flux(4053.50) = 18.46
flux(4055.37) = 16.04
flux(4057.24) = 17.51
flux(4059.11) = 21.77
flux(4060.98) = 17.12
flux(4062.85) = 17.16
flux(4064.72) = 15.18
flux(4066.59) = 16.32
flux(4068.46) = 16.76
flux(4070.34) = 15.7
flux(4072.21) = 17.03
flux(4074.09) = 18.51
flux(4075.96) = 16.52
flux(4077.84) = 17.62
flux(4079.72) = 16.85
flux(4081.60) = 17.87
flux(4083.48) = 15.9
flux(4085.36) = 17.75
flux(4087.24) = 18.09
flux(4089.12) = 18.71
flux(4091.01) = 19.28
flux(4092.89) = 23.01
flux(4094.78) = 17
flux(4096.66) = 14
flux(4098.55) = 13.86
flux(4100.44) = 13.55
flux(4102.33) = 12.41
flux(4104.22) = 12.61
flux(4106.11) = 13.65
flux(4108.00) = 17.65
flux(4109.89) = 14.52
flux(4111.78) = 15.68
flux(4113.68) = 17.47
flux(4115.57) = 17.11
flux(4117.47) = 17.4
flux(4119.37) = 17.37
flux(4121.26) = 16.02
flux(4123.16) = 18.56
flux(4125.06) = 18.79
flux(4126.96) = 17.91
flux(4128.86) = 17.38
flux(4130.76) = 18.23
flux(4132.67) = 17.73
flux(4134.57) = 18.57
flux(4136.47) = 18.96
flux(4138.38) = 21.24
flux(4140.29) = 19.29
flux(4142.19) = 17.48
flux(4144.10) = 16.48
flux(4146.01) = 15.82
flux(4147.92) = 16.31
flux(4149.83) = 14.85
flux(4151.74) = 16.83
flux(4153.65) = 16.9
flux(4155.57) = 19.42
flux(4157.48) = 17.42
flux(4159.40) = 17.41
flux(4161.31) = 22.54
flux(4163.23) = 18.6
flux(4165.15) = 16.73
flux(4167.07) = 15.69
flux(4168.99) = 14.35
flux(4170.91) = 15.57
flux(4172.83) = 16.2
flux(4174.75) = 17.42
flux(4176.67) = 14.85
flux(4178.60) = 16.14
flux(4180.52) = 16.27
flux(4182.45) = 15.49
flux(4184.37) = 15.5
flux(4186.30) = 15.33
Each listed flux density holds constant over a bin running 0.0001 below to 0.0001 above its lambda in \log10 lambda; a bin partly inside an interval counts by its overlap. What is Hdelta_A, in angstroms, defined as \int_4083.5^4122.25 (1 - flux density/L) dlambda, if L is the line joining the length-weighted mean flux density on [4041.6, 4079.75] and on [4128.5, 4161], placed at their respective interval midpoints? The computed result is 3.2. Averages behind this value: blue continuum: 17.8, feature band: 16.3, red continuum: 17.8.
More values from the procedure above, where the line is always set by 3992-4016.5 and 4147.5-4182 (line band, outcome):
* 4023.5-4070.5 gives -3.5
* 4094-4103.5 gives 1.6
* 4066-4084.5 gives 0.2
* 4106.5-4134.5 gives -0.5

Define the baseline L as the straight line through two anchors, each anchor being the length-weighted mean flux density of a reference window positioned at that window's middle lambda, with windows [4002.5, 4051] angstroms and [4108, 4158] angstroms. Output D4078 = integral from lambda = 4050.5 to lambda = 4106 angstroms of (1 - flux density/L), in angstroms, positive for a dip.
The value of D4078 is 3.5 angstroms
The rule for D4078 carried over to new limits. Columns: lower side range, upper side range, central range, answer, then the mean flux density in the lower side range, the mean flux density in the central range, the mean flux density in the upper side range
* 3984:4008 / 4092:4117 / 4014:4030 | -3.0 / 16.1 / 19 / 15.6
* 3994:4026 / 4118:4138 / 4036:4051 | -1.7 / 17.5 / 19.7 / 18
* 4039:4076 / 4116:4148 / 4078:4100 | 0.8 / 18.1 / 17.4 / 17.9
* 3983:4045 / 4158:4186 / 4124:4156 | -1.8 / 17.7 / 17.7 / 16.6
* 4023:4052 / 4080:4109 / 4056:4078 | 0.6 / 19.1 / 17.2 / 16.4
